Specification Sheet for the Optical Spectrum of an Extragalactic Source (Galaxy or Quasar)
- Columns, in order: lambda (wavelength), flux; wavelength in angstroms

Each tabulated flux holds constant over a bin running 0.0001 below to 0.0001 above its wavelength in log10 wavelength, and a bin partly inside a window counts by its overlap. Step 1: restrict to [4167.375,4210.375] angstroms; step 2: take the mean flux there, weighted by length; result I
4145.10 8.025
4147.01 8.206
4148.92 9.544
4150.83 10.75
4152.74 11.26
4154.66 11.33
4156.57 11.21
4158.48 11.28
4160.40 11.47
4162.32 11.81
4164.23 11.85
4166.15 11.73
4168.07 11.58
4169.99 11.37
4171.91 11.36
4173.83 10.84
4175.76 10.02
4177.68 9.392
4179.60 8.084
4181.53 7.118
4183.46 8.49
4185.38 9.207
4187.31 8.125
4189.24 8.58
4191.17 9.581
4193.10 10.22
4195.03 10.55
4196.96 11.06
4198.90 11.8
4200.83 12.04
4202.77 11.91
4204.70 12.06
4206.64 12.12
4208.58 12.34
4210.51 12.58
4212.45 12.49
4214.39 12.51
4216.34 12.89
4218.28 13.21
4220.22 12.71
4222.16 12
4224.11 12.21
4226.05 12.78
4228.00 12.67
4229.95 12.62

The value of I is 10.4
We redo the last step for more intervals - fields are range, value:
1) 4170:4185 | 9.45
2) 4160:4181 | 10.8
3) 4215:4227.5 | 12.6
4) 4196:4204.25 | 11.7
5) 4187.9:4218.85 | 11.6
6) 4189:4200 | 10.4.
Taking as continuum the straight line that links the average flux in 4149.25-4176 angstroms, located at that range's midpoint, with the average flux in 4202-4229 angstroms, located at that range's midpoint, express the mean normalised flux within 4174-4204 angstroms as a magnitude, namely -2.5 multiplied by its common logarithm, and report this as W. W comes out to 0.21 mag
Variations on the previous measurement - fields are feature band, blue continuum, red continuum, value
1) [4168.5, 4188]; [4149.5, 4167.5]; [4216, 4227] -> 0.23 mag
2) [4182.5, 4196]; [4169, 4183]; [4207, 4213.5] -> 0.16 mag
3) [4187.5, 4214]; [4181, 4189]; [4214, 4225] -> -0.10 mag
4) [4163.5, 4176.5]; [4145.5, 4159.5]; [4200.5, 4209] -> -0.03 mag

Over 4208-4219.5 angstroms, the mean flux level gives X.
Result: 12.7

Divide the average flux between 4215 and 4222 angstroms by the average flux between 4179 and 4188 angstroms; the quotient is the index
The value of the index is 1.56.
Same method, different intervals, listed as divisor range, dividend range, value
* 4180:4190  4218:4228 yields 1.52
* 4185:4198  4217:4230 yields 1.31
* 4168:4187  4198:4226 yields 1.29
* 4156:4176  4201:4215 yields 1.08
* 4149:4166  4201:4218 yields 1.10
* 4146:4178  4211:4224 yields 1.16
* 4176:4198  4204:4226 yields 1.36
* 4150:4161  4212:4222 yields 1.13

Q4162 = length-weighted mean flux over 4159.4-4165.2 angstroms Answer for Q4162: 11.7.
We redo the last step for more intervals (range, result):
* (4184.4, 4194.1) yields 9.15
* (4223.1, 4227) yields 12.5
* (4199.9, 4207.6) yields 12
